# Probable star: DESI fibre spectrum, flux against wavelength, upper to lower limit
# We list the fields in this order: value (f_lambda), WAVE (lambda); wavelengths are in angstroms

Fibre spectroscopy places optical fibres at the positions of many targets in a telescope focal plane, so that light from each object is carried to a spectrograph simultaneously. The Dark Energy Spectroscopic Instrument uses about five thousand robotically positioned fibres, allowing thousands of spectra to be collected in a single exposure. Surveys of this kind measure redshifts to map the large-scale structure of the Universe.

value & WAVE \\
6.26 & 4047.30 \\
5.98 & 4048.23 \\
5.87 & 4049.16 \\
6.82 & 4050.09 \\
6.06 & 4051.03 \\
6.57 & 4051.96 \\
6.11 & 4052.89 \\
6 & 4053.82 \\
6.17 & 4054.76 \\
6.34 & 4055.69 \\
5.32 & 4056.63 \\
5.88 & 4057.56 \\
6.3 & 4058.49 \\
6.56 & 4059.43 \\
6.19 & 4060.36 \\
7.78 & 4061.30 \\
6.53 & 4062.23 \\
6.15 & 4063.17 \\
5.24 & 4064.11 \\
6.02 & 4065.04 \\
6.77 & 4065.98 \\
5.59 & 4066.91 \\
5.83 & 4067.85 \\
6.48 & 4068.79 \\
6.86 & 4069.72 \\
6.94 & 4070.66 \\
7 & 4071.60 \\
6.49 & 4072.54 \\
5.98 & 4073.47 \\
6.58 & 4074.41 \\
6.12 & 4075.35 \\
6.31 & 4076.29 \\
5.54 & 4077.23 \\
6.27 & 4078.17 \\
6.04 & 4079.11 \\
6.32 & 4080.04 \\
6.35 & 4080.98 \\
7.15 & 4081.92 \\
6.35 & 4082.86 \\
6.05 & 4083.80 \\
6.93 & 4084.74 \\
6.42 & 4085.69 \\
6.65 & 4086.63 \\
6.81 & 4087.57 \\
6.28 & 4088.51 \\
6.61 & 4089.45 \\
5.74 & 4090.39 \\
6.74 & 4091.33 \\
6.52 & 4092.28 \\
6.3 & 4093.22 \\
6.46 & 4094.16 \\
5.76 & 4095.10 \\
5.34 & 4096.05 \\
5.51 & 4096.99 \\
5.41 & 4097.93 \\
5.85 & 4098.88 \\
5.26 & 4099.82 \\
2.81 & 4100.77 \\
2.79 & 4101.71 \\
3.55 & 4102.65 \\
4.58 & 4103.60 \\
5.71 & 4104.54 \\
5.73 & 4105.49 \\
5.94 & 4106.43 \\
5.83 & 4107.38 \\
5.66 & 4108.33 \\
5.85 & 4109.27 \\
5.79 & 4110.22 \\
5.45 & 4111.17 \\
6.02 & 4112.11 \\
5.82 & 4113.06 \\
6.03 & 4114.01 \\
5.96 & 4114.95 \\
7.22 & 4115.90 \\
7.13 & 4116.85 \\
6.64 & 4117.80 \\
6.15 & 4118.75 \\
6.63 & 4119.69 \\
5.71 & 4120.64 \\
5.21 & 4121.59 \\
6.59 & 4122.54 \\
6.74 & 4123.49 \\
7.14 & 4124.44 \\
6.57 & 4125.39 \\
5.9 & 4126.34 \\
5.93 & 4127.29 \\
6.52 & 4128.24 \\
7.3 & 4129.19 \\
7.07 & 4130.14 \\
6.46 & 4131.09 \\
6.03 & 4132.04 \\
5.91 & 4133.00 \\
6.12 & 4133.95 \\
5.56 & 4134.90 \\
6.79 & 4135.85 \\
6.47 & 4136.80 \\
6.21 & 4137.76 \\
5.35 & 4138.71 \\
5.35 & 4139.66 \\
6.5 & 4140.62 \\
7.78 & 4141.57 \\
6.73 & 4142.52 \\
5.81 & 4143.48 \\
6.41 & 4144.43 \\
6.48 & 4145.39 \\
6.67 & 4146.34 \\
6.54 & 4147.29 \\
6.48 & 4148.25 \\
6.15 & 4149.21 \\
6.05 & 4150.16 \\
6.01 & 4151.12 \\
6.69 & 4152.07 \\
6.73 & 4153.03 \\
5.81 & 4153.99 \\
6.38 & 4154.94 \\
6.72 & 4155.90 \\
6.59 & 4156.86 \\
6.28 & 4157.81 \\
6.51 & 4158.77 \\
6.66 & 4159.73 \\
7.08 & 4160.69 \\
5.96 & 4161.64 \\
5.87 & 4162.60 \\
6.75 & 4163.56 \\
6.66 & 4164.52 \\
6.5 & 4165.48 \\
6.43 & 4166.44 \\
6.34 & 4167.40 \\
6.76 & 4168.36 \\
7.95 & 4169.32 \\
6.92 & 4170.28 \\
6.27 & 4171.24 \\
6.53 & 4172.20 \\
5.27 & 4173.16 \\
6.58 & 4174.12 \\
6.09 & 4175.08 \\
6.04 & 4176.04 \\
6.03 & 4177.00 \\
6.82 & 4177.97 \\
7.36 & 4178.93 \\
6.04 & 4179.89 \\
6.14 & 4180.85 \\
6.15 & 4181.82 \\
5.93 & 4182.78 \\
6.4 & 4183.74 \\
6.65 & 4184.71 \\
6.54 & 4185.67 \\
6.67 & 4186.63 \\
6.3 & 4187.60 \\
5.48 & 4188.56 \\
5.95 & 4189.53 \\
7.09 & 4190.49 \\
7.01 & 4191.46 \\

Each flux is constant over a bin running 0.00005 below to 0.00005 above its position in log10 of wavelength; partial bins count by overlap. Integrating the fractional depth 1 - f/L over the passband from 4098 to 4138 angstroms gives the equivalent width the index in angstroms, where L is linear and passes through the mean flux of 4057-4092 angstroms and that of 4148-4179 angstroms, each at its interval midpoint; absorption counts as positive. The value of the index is 3.1 angstroms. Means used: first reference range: 6.37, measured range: 5.91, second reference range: 6.45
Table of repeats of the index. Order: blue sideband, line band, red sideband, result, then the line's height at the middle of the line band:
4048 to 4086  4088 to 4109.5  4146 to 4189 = 2.89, 6.34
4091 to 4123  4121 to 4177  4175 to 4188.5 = -3.08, 6.06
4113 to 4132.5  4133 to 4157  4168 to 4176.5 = 0.50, 6.46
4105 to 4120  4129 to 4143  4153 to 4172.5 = -0.09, 6.32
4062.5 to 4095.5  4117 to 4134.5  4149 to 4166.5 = 0.01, 6.38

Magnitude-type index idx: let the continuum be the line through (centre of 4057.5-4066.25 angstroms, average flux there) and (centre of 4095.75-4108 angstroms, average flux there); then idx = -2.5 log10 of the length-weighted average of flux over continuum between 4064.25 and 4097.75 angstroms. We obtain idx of -0.12 mag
